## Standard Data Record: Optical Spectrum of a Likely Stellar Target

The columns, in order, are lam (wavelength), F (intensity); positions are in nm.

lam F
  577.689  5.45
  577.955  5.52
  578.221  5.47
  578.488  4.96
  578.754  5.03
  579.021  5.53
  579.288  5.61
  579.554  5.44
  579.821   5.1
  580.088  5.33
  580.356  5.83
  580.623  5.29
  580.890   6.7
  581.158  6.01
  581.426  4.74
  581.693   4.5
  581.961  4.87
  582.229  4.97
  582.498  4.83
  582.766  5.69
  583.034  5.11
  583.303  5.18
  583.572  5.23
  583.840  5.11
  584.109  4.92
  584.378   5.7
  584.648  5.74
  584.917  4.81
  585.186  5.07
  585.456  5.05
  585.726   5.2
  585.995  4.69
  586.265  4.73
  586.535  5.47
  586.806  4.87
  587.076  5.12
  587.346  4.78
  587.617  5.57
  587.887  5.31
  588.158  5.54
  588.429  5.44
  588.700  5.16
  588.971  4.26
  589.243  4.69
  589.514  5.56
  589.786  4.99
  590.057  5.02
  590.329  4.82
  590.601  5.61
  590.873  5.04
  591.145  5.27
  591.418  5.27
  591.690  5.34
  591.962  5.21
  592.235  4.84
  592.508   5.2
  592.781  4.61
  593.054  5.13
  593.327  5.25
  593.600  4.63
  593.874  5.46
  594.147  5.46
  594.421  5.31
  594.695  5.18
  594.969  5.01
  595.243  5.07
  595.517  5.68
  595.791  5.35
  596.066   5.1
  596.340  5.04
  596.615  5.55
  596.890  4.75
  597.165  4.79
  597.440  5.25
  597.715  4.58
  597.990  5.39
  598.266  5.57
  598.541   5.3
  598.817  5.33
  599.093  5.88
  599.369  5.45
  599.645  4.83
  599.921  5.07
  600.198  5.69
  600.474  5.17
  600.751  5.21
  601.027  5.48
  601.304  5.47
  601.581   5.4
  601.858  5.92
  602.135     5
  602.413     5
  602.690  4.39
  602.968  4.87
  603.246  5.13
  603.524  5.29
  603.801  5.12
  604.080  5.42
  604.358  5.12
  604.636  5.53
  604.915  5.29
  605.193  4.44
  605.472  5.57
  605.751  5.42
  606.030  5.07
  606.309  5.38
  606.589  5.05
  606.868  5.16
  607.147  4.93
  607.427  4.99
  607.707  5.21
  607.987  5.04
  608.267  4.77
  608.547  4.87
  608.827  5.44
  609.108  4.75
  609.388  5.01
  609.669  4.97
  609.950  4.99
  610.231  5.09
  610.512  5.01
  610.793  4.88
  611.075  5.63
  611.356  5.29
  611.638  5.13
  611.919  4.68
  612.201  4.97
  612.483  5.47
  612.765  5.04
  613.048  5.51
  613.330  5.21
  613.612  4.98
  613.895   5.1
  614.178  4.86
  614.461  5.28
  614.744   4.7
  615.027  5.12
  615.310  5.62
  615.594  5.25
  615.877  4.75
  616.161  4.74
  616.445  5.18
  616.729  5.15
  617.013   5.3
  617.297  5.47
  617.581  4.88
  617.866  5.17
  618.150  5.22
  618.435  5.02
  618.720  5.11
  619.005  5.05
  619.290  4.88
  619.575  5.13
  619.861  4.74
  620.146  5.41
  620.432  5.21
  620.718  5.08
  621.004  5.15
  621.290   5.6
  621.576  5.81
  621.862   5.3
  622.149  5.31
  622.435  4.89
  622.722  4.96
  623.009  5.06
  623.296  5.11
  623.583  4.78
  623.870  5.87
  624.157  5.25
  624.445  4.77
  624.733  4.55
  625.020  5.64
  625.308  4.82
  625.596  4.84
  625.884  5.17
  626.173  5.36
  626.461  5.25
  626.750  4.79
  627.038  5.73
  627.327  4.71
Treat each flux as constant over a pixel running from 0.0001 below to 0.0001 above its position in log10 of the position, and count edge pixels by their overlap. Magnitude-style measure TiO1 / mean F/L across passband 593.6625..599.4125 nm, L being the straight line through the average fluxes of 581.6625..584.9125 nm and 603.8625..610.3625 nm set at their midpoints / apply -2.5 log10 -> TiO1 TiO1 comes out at -0.02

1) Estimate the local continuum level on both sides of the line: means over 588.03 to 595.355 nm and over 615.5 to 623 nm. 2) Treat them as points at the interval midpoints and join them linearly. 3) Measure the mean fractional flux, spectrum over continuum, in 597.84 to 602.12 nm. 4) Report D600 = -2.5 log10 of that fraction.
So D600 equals -0.06 mag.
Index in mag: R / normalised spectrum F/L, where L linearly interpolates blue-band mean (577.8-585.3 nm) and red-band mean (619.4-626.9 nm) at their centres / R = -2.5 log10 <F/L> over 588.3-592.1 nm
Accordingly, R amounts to 0.03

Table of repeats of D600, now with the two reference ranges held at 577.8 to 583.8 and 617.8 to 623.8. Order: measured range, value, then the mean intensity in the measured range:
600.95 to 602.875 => 0.00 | 5.22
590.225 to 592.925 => 0.03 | 5.12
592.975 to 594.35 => 0.01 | 5.19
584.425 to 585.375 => 0.01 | 5.24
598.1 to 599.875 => -0.03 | 5.38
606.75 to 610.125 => 0.04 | 5.01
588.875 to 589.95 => 0.08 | 4.9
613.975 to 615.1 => 0.04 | 4.99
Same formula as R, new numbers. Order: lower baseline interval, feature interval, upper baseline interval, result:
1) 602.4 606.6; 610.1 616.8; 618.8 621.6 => 0.01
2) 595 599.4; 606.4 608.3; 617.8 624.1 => 0.04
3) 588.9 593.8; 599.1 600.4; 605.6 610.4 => -0.05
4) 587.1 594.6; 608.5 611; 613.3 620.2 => 0.02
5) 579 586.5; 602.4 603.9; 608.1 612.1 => 0.03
